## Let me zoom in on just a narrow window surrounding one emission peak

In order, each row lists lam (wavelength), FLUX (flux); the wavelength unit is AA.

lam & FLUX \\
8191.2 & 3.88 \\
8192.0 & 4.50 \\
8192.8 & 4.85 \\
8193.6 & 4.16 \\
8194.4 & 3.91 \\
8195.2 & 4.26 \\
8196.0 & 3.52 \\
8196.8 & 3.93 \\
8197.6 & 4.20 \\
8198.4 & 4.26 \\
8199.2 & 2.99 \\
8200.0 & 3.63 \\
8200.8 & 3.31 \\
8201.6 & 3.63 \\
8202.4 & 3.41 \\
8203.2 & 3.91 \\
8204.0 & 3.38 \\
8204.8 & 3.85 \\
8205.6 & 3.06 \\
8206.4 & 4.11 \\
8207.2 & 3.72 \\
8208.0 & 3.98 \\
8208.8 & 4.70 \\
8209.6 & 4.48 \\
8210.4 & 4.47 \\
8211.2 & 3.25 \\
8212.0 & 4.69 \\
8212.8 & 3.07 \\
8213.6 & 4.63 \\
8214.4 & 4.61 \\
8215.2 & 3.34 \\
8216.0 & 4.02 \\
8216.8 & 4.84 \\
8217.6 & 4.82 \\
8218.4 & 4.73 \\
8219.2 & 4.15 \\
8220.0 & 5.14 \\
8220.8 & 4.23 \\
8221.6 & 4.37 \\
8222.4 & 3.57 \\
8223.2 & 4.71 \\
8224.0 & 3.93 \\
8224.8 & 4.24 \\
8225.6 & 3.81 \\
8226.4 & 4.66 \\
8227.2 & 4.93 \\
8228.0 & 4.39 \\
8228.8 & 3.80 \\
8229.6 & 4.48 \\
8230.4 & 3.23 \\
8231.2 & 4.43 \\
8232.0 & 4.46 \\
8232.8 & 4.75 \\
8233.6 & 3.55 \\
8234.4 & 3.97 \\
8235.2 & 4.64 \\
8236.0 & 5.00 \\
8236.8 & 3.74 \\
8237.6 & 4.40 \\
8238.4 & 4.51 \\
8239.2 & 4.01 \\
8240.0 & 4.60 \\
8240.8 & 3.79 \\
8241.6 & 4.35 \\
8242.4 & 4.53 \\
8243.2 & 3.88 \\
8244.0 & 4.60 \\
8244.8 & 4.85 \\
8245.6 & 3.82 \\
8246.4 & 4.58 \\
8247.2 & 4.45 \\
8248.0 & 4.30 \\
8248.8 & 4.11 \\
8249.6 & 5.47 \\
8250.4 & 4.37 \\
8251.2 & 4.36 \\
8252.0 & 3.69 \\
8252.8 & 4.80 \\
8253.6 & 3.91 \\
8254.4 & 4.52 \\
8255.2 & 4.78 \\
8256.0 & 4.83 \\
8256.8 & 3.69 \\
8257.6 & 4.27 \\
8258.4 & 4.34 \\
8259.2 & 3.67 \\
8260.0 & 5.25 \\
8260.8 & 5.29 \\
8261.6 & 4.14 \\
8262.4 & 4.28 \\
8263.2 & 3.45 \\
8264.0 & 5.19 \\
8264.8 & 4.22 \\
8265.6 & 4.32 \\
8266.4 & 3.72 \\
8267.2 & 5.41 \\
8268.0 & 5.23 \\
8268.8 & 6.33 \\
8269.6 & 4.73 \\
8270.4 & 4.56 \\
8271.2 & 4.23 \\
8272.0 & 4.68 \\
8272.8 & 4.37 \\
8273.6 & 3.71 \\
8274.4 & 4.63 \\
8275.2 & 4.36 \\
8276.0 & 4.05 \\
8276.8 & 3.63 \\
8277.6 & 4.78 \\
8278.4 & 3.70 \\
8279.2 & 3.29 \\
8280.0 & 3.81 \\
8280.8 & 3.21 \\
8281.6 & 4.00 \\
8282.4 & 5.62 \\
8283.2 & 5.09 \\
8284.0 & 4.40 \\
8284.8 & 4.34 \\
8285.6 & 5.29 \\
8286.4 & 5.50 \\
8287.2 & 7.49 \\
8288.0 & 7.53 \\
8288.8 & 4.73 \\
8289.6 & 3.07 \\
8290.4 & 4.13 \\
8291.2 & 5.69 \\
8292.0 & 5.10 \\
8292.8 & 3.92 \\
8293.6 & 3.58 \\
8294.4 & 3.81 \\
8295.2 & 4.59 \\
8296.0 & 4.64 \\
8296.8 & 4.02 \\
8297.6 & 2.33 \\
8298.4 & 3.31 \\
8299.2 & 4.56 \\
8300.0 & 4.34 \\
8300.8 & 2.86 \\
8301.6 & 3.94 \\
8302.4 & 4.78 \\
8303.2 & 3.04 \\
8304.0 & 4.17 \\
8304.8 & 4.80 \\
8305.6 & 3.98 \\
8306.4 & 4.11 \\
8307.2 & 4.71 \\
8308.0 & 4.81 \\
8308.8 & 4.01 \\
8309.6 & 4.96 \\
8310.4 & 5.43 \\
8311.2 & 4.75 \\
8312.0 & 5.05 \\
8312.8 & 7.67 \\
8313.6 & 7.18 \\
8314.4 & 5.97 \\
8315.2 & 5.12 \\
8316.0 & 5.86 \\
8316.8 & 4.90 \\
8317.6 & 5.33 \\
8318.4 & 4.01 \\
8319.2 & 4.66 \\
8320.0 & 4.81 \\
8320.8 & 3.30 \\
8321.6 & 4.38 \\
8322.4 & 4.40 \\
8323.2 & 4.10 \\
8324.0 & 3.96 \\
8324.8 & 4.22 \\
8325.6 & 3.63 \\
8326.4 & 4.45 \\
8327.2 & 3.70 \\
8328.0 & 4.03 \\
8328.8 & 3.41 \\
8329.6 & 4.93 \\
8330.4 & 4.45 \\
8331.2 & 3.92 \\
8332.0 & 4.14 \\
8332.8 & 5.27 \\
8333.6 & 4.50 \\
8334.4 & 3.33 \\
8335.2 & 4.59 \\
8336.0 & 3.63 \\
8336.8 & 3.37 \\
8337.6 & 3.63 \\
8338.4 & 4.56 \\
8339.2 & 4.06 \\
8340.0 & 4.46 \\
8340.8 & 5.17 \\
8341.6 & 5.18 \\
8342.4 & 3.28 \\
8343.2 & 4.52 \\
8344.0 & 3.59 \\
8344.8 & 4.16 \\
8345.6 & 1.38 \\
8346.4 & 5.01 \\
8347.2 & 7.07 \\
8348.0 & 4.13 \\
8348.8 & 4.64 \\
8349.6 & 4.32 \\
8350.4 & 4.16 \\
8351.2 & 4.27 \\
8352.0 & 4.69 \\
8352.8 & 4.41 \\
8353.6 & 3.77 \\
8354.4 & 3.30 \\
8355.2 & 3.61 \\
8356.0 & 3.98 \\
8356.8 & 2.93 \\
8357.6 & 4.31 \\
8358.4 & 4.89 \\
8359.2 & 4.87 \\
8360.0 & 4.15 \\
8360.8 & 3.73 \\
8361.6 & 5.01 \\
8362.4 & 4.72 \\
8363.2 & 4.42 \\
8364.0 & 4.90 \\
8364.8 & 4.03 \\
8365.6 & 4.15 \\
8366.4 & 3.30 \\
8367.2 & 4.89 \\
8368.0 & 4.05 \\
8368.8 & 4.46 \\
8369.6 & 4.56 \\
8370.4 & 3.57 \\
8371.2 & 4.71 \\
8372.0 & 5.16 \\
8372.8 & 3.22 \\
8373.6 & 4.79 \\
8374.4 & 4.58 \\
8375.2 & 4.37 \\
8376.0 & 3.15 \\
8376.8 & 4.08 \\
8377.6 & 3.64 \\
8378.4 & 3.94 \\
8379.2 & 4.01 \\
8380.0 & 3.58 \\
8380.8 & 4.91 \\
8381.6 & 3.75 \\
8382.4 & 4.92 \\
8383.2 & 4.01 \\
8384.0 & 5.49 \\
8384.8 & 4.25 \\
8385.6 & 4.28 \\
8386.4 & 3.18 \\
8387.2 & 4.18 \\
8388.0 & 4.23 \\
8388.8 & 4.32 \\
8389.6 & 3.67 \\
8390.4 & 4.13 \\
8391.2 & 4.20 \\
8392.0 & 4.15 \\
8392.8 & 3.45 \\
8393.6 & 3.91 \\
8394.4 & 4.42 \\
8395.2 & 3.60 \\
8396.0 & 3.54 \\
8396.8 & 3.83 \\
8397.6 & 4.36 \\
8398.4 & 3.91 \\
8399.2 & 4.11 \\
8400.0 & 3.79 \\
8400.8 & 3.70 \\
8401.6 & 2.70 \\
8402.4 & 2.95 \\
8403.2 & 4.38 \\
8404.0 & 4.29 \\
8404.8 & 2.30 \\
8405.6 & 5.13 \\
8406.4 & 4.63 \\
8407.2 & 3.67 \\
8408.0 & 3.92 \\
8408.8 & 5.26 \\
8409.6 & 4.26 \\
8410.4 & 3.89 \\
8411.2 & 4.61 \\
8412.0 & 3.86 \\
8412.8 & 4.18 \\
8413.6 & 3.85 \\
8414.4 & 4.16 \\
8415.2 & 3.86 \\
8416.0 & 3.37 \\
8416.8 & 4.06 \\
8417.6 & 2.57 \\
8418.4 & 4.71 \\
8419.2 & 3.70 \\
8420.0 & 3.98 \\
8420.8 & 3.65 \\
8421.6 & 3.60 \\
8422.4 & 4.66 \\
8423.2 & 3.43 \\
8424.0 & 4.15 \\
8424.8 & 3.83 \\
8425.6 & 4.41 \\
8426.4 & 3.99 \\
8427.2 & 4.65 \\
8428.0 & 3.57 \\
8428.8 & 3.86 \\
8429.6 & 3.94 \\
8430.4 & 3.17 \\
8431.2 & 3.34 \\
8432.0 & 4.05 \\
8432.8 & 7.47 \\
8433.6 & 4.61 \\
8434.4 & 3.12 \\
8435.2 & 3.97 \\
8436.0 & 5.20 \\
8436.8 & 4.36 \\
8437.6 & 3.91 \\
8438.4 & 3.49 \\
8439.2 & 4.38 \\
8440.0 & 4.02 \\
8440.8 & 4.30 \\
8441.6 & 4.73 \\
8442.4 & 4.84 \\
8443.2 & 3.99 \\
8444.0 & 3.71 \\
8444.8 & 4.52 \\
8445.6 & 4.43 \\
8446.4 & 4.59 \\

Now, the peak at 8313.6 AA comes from [N II]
